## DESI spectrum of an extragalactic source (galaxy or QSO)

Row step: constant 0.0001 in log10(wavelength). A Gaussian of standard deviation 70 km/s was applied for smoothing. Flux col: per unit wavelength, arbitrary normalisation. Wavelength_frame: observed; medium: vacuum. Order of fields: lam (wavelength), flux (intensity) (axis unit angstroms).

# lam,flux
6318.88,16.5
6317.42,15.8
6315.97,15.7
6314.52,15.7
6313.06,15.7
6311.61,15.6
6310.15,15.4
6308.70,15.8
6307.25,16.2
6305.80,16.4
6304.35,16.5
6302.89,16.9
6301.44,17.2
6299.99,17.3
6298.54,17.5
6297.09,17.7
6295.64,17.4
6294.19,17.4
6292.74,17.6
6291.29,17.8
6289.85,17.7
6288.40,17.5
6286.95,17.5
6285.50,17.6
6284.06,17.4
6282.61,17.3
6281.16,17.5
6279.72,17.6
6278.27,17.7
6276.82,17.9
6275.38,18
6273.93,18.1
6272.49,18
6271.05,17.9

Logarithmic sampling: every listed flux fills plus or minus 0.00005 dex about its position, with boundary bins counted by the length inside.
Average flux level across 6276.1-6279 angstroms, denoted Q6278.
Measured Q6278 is 17.8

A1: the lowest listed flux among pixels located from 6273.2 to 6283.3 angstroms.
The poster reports 17.3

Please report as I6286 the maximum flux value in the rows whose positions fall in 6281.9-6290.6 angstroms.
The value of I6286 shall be 17.7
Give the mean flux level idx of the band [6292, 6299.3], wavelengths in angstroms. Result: 17.5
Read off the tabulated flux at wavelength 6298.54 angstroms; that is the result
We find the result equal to 17.5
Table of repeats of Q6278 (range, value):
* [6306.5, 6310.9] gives 15.8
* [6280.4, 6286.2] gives 17.5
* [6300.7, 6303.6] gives 17.1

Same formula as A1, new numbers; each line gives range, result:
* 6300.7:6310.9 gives 15.4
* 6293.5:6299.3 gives 17.4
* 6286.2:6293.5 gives 17.5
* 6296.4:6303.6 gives 16.9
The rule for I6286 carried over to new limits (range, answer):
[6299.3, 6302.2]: 17.3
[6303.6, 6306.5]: 16.5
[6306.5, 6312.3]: 16.2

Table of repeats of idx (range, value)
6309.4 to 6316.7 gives 15.6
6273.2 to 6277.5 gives 18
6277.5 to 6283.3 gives 17.5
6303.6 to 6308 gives 16.4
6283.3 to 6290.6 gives 17.6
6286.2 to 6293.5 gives 17.6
